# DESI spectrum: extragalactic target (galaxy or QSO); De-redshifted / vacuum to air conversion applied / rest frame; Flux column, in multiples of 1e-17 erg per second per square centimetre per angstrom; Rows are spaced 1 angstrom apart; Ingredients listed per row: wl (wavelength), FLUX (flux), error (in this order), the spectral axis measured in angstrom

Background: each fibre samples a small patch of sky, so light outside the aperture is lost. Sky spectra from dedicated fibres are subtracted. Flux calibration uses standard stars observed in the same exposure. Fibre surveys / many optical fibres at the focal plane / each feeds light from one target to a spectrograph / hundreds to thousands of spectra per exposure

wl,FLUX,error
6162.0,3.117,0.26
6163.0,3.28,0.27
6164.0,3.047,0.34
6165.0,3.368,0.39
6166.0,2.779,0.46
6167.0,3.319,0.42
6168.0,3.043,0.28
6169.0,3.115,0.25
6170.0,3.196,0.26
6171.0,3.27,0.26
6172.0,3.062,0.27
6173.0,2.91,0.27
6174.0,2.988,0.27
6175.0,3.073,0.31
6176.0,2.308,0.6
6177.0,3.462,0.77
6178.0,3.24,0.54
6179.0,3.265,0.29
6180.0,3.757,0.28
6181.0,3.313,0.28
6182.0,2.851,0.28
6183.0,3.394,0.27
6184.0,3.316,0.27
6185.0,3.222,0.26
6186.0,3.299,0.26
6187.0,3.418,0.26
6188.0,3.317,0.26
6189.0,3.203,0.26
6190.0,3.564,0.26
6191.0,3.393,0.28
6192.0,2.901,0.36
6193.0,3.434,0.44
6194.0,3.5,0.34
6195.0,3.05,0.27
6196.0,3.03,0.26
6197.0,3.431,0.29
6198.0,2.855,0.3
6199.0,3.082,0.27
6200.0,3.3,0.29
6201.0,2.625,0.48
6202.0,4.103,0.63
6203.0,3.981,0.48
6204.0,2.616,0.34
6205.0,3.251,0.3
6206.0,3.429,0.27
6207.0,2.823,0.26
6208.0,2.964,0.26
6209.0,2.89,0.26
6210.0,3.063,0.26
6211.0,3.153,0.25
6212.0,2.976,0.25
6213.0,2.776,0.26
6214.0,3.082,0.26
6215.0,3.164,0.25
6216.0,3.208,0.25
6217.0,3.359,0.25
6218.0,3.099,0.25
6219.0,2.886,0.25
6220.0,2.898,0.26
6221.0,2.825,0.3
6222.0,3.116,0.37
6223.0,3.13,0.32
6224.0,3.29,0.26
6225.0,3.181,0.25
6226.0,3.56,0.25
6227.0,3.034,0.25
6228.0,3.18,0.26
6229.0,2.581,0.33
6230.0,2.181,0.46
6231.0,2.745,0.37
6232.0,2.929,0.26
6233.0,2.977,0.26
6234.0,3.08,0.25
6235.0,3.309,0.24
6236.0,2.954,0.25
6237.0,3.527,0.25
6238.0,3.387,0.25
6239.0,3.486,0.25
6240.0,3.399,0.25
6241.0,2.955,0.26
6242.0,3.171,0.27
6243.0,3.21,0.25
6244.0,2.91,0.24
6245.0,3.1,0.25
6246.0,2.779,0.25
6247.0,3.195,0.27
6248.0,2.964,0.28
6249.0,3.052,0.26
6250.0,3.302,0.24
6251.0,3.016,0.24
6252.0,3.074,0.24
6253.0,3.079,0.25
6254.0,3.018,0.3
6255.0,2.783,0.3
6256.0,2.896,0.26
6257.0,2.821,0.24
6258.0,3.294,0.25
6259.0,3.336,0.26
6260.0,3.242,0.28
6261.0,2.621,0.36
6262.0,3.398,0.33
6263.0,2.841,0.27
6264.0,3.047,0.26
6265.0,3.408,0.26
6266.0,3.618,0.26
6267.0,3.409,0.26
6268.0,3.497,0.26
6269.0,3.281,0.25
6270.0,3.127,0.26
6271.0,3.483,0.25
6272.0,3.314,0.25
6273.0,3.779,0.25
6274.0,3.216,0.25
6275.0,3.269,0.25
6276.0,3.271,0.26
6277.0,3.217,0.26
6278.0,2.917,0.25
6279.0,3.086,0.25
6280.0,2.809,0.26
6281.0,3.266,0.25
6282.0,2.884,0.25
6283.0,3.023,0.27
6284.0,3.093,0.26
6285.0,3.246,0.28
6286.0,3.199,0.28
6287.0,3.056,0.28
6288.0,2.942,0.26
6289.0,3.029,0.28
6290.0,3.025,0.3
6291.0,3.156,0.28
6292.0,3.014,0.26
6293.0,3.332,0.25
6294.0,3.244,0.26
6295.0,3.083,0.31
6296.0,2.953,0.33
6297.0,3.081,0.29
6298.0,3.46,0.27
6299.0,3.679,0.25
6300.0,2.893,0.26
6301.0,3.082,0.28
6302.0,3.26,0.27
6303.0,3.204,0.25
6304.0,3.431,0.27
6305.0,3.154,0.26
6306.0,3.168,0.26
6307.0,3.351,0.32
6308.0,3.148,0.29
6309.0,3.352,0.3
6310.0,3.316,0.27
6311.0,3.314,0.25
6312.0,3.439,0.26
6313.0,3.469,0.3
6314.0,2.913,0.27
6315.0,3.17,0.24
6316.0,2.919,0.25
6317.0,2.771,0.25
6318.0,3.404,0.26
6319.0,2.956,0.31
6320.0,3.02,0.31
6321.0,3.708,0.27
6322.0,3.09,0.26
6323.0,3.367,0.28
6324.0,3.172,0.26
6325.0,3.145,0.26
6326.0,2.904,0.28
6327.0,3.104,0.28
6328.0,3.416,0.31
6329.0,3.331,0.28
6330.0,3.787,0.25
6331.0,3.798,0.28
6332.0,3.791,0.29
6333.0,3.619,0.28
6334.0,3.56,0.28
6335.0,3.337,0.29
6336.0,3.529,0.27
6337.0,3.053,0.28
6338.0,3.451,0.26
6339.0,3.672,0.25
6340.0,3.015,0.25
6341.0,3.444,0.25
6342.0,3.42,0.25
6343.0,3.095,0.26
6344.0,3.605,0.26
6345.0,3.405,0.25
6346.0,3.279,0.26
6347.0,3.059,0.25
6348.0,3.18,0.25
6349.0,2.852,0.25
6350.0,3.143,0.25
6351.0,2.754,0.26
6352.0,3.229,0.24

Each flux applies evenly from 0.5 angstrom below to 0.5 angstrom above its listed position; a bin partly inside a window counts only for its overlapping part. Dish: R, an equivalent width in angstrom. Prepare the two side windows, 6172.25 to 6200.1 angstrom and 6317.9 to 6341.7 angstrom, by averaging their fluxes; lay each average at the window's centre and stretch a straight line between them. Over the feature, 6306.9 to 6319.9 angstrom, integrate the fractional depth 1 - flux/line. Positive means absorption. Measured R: 0.6 angstrom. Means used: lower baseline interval 3.21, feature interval 3.18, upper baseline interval 3.36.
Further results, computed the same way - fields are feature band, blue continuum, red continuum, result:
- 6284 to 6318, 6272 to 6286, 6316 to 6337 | 0.6 angstrom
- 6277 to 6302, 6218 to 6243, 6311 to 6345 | 0.9 angstrom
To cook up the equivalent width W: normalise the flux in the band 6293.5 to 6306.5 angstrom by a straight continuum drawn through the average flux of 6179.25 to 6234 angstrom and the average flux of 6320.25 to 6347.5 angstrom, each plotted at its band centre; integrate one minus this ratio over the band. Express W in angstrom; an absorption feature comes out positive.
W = 0.41 angstrom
